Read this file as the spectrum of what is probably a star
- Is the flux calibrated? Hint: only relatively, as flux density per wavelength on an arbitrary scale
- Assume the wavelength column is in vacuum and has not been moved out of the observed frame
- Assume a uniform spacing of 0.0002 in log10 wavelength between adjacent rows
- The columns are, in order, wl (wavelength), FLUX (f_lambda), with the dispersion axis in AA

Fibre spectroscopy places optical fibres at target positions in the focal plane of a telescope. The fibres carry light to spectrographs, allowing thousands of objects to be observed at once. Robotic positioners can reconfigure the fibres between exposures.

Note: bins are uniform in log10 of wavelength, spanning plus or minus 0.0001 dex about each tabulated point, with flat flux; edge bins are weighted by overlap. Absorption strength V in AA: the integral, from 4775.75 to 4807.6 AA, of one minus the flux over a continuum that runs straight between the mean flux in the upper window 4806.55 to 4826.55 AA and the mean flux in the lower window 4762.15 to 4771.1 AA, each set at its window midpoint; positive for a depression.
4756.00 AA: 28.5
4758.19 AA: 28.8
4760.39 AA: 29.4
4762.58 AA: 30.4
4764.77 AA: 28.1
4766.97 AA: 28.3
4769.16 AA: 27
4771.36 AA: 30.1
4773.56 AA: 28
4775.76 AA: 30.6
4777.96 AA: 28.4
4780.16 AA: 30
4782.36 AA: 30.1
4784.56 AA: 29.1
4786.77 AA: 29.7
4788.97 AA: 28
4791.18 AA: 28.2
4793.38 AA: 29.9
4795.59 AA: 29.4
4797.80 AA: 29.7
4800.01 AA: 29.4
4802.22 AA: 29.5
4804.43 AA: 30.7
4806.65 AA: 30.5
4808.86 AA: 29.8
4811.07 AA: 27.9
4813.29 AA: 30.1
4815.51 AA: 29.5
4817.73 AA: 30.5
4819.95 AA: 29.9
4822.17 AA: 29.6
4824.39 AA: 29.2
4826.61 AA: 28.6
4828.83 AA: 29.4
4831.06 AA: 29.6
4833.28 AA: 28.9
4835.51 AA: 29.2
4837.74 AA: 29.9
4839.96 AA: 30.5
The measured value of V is -0.5 AA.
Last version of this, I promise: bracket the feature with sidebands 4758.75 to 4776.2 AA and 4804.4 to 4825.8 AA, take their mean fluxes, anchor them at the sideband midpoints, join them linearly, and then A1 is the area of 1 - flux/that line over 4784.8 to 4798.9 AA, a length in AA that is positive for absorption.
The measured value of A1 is 0.1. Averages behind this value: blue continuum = 28.9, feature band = 29.1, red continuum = 29.7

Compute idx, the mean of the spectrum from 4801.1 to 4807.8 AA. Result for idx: 30.2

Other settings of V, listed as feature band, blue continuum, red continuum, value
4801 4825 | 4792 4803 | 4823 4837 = -0.3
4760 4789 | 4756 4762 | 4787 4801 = 0.0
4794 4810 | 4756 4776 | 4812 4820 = -0.1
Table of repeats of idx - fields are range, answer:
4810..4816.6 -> 29.1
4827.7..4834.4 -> 29.3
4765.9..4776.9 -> 28.8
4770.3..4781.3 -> 29.4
